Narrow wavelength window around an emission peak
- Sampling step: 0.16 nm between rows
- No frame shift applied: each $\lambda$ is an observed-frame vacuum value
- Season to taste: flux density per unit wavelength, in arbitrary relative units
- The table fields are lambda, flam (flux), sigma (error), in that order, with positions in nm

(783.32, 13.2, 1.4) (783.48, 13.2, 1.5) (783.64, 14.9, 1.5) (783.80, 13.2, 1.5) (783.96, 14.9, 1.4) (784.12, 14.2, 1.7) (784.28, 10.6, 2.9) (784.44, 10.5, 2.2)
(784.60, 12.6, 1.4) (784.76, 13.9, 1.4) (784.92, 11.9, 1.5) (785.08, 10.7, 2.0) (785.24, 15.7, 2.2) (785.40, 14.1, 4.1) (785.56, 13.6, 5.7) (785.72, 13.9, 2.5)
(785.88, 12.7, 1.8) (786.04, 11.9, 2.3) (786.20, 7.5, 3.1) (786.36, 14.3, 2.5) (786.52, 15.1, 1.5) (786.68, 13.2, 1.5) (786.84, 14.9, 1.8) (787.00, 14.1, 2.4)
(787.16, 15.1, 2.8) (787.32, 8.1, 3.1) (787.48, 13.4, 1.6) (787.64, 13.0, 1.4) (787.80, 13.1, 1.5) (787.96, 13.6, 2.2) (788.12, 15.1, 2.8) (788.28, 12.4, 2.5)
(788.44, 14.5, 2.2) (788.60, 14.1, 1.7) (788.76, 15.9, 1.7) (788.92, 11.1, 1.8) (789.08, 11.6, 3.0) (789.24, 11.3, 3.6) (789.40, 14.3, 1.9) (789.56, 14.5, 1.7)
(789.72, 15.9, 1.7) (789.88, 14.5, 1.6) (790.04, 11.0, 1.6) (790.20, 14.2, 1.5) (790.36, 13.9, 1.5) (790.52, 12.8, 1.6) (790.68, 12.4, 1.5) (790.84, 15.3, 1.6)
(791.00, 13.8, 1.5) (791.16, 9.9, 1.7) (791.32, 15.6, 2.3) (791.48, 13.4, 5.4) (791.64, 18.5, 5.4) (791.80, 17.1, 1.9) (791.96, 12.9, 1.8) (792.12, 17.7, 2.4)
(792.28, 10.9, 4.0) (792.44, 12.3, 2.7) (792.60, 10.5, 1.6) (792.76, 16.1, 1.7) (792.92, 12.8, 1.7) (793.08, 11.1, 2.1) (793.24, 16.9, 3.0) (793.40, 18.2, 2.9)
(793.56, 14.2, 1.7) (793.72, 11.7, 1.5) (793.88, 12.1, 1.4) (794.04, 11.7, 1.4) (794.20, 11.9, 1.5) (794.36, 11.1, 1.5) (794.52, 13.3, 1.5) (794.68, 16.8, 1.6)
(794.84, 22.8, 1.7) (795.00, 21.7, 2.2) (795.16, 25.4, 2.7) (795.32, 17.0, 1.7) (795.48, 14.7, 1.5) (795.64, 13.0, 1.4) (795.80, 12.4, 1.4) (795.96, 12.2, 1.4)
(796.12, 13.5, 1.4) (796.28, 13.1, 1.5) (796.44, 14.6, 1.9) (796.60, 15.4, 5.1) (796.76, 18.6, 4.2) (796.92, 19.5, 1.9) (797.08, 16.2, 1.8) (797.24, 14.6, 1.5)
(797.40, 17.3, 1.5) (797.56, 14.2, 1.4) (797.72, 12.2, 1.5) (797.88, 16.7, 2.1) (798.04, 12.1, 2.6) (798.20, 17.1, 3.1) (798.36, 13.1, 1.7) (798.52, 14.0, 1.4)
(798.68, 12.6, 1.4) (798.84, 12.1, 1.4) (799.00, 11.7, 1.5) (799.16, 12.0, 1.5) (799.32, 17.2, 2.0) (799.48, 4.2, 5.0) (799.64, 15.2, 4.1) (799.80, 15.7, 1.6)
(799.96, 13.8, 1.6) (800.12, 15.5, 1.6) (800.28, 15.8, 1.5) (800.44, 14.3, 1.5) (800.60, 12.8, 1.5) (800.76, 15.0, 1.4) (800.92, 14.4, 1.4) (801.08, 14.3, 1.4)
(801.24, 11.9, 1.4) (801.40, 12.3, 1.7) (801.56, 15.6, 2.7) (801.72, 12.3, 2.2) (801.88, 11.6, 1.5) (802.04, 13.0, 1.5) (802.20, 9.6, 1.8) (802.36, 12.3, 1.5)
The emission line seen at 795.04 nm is [S II]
